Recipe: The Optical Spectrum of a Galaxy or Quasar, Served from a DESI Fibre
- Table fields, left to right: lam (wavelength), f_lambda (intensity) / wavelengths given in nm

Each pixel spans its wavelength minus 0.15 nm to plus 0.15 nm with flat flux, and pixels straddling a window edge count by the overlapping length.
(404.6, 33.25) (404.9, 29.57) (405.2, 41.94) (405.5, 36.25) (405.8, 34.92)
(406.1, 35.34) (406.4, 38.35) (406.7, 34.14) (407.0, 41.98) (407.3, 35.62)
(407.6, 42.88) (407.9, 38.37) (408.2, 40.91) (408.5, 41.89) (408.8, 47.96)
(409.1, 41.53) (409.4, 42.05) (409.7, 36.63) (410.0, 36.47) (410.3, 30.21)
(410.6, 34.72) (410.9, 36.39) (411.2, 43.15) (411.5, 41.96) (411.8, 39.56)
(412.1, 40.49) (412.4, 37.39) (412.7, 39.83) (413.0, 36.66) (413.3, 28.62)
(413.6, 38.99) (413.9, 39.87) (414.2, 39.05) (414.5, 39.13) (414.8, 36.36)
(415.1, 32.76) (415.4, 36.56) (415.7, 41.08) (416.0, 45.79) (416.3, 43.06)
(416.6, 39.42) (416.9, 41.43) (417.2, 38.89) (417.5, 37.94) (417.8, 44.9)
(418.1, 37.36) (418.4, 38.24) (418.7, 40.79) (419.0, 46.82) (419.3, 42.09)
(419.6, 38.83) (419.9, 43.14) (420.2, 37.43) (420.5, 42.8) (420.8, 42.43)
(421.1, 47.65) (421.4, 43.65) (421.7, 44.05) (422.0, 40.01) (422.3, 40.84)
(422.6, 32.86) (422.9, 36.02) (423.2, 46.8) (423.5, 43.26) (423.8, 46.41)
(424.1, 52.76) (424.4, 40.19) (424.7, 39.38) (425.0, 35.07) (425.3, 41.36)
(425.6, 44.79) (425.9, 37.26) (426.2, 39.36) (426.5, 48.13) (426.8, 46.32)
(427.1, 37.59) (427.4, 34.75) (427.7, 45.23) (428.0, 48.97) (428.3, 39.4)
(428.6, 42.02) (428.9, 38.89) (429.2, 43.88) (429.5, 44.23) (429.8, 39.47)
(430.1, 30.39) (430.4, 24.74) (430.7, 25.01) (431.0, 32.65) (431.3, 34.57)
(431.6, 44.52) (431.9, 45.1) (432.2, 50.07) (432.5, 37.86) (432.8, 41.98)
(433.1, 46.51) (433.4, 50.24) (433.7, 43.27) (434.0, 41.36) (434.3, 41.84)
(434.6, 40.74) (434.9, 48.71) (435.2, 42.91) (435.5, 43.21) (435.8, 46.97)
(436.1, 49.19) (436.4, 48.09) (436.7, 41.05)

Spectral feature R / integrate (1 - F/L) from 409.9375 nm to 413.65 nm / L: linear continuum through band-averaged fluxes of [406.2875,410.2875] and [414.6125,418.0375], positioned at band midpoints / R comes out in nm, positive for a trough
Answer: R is 0.23 nm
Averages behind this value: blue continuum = 39.6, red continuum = 39.8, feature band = 37.2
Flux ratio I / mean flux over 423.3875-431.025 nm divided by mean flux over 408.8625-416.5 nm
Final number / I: 1.04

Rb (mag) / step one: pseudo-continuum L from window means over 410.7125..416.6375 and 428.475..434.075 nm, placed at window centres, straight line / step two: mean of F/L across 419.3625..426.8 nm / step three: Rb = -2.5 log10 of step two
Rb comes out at -0.07 mag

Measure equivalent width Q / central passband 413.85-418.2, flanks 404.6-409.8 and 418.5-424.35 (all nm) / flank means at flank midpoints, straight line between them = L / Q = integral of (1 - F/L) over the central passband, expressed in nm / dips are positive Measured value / 0.15 nm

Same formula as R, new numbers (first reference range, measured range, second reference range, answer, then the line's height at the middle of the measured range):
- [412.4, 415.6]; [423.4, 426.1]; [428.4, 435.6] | -0.22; 39.1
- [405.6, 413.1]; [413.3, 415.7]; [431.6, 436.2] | 0.17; 40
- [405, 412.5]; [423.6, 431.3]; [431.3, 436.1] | 0.53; 42.8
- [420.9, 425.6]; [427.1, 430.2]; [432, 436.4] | 0.19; 43.4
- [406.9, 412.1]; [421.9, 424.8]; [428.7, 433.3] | -0.21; 39.1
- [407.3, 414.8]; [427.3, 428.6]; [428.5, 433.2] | -0.12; 38.8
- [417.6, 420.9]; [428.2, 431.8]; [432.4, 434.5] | 0.51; 42.9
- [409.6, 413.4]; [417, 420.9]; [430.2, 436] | -0.23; 38.6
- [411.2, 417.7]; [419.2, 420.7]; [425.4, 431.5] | -0.07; 38.9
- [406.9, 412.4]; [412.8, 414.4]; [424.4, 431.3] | 0.10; 39.4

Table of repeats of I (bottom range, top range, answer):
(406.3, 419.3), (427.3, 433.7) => 1.02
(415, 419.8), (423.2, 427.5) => 1.04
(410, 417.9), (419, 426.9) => 1.09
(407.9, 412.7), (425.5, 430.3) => 1.04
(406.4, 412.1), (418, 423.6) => 1.05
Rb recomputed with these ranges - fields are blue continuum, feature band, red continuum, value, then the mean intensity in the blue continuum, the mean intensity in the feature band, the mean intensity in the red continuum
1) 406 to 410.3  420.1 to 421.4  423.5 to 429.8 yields -0.04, 39.3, 42.9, 42.3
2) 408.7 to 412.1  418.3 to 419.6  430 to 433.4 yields -0.08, 39.1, 41.8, 38.2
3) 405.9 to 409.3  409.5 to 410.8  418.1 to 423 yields 0.15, 39.9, 34.9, 41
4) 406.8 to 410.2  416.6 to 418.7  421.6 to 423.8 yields 0.02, 40.3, 39.8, 40.9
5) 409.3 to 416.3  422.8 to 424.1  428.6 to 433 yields -0.17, 38.1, 44.5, 38.3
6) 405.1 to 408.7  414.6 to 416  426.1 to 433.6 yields 0.04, 38.6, 37.8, 40.5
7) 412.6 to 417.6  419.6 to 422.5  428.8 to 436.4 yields -0.07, 38.5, 42.1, 41.3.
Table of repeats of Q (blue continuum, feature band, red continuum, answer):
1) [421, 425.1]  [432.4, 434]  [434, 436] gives -0.01 nm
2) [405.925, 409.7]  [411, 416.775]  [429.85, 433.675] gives 0.10 nm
